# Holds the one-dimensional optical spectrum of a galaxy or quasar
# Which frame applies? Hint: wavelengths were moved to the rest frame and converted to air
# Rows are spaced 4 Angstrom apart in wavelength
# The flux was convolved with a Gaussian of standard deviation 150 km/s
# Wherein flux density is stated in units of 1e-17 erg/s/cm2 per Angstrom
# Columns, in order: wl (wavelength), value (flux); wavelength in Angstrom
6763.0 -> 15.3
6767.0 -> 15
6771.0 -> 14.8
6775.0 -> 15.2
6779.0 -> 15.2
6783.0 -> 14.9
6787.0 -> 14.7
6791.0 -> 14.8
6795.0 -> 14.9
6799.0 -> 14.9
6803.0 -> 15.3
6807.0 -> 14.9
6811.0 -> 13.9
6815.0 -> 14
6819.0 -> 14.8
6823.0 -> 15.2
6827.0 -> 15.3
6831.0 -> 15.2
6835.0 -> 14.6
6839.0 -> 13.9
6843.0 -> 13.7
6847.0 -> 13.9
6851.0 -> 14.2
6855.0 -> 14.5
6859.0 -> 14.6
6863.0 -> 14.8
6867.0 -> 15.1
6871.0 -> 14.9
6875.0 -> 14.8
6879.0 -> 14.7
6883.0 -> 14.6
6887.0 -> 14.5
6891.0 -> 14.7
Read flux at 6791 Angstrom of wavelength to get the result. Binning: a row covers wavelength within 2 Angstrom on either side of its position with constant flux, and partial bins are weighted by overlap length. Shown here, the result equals 14.8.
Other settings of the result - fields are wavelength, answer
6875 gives 14.8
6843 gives 13.7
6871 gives 14.9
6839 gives 13.9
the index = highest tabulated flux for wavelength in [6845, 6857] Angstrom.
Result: 14.5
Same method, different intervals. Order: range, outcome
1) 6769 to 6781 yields 15.2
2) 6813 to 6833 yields 15.3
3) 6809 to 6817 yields 14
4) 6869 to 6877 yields 14.9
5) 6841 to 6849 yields 13.9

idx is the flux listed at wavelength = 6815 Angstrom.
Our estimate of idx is 14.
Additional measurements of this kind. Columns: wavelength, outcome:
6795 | 14.9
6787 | 14.7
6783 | 14.9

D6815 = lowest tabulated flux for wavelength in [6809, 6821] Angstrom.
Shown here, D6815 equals 13.9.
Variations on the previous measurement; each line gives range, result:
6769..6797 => 14.7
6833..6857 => 13.7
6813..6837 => 14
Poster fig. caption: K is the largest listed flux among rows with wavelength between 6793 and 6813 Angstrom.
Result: 15.3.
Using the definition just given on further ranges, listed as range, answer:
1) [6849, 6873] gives 15.1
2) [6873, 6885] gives 14.8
